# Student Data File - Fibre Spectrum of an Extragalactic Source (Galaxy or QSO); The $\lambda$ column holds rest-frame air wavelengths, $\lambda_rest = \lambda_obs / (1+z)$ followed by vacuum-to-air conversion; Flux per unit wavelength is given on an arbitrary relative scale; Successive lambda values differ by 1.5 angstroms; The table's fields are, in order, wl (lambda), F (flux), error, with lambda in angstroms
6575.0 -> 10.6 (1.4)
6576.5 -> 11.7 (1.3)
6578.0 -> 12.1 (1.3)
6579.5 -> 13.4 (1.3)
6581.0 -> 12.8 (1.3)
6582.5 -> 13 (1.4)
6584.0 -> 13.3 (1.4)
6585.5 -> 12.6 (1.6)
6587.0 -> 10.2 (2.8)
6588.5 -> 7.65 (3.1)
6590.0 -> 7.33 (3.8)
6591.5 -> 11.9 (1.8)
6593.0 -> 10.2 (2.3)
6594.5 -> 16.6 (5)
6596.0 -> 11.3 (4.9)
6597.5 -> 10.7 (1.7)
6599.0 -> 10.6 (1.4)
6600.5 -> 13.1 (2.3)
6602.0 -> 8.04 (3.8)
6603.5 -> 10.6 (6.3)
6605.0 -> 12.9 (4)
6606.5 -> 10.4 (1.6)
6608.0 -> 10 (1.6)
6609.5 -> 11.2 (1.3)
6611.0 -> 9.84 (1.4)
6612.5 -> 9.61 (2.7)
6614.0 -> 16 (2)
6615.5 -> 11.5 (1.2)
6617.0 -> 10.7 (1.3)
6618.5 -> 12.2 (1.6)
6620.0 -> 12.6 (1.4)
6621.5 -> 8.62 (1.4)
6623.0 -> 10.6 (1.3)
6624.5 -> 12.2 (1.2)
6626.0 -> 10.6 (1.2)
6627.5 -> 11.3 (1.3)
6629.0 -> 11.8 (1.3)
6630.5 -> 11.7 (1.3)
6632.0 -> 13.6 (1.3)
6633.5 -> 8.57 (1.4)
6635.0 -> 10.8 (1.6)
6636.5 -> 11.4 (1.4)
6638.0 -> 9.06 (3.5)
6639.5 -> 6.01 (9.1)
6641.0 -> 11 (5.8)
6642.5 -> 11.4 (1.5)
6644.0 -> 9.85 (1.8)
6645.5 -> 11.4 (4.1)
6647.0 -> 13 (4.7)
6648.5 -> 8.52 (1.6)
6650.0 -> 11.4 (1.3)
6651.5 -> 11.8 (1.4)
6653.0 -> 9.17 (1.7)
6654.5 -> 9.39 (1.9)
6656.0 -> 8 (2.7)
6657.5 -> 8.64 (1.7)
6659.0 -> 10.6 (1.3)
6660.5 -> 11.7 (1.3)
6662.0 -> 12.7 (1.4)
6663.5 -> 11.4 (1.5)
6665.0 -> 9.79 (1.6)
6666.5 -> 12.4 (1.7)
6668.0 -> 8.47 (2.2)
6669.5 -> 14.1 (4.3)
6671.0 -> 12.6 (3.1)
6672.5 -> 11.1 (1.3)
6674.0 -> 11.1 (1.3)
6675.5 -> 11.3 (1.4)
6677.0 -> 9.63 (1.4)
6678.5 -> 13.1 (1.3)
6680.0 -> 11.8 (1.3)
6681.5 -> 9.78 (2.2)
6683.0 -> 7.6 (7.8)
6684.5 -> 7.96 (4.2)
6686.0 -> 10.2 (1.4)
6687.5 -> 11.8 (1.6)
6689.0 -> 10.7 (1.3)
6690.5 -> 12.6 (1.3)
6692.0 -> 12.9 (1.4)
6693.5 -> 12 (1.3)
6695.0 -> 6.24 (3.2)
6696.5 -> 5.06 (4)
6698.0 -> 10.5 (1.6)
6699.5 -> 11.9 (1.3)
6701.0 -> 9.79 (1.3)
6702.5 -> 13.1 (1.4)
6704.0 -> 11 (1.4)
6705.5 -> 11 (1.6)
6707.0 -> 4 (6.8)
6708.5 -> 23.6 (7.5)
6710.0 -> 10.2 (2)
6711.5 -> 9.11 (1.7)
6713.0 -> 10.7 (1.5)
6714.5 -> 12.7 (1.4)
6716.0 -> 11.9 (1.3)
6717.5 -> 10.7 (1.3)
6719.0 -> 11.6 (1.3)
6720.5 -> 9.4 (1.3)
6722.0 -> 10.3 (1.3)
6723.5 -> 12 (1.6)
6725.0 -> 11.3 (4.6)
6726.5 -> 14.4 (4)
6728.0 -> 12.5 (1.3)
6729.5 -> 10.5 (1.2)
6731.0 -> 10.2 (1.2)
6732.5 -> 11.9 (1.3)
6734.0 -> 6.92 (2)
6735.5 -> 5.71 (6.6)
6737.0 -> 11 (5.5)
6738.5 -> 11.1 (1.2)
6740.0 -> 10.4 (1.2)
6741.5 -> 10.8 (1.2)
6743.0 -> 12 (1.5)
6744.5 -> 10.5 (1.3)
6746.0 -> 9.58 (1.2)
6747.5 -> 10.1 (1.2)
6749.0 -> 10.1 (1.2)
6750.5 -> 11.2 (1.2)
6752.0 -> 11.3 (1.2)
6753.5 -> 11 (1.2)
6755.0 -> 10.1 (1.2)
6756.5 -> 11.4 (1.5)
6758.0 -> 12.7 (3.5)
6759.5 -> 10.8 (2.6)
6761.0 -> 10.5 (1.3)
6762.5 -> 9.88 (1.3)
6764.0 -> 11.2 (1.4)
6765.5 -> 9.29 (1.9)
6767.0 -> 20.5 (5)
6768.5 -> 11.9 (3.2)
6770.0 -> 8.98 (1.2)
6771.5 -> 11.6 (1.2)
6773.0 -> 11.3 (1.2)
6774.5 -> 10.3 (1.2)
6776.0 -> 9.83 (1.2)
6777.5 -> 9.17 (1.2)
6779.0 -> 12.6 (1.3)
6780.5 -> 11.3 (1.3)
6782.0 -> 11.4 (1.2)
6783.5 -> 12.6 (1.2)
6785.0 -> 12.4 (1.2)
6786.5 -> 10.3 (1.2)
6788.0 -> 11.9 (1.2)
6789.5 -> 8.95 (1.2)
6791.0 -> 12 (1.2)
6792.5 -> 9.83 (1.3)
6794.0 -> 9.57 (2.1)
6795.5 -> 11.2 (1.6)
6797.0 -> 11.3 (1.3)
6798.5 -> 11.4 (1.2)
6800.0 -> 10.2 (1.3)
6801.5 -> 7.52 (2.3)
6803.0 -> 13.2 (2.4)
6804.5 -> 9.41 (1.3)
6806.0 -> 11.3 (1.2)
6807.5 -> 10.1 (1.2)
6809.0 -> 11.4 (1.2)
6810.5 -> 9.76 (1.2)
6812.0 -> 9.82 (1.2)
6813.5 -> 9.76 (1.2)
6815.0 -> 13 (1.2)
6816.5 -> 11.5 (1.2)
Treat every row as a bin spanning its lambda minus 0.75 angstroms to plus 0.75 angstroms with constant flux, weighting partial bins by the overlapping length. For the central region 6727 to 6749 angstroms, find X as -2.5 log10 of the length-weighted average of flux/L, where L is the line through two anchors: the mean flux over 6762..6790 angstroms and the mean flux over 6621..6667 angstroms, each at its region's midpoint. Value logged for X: 0.09 mag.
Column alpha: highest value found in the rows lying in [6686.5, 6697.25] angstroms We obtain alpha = 12.9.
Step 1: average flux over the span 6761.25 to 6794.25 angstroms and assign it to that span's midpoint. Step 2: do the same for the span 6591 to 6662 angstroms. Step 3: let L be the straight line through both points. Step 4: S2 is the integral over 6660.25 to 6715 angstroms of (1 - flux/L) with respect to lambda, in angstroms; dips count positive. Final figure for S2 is 0.46 angstroms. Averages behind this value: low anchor 10.9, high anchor 11.2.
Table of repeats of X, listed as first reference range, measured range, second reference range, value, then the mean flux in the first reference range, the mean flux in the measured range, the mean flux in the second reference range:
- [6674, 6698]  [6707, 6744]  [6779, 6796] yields -0.06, 10.2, 11.1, 11.1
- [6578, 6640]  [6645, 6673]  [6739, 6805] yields 0.03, 11.2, 10.8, 11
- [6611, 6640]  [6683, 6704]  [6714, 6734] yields 0.09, 11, 10.3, 11.3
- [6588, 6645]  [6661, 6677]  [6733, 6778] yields -0.06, 10.9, 11.4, 10.7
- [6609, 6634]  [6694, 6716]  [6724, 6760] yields 0.02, 11.4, 10.7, 10.7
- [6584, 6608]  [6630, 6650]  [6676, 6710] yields 0.04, 11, 10.5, 10.7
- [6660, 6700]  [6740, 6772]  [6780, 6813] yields -0.04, 10.7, 11.2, 10.8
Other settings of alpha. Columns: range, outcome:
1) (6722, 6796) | 20.5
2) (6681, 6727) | 23.6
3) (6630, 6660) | 13.6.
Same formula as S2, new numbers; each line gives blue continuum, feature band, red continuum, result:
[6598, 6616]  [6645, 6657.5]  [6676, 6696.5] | 0.5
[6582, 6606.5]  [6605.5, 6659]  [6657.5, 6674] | 2.8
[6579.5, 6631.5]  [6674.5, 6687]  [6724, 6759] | 0.9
